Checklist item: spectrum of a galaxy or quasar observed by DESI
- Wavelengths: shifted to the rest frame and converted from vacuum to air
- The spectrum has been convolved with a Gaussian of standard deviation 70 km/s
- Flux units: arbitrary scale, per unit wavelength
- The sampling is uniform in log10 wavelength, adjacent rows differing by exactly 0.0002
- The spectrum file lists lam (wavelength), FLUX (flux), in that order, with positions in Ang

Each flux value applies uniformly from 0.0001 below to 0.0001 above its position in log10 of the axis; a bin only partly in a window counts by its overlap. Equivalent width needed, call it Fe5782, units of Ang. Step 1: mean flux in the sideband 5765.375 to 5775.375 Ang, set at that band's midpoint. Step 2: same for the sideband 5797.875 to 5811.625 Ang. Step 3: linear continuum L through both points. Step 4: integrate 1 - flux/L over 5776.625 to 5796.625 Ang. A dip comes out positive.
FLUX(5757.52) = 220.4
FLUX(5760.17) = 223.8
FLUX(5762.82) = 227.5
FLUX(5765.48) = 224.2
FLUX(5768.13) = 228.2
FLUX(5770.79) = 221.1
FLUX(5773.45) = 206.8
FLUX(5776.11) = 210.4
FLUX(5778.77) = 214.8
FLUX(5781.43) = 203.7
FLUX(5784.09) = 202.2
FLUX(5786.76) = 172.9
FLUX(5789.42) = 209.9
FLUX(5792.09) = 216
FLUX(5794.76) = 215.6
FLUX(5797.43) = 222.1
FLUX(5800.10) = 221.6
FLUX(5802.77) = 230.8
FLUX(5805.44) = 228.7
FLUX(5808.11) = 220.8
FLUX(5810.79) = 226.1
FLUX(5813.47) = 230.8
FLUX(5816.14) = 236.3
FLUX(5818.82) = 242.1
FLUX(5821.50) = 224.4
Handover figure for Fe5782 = 1.5 Ang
